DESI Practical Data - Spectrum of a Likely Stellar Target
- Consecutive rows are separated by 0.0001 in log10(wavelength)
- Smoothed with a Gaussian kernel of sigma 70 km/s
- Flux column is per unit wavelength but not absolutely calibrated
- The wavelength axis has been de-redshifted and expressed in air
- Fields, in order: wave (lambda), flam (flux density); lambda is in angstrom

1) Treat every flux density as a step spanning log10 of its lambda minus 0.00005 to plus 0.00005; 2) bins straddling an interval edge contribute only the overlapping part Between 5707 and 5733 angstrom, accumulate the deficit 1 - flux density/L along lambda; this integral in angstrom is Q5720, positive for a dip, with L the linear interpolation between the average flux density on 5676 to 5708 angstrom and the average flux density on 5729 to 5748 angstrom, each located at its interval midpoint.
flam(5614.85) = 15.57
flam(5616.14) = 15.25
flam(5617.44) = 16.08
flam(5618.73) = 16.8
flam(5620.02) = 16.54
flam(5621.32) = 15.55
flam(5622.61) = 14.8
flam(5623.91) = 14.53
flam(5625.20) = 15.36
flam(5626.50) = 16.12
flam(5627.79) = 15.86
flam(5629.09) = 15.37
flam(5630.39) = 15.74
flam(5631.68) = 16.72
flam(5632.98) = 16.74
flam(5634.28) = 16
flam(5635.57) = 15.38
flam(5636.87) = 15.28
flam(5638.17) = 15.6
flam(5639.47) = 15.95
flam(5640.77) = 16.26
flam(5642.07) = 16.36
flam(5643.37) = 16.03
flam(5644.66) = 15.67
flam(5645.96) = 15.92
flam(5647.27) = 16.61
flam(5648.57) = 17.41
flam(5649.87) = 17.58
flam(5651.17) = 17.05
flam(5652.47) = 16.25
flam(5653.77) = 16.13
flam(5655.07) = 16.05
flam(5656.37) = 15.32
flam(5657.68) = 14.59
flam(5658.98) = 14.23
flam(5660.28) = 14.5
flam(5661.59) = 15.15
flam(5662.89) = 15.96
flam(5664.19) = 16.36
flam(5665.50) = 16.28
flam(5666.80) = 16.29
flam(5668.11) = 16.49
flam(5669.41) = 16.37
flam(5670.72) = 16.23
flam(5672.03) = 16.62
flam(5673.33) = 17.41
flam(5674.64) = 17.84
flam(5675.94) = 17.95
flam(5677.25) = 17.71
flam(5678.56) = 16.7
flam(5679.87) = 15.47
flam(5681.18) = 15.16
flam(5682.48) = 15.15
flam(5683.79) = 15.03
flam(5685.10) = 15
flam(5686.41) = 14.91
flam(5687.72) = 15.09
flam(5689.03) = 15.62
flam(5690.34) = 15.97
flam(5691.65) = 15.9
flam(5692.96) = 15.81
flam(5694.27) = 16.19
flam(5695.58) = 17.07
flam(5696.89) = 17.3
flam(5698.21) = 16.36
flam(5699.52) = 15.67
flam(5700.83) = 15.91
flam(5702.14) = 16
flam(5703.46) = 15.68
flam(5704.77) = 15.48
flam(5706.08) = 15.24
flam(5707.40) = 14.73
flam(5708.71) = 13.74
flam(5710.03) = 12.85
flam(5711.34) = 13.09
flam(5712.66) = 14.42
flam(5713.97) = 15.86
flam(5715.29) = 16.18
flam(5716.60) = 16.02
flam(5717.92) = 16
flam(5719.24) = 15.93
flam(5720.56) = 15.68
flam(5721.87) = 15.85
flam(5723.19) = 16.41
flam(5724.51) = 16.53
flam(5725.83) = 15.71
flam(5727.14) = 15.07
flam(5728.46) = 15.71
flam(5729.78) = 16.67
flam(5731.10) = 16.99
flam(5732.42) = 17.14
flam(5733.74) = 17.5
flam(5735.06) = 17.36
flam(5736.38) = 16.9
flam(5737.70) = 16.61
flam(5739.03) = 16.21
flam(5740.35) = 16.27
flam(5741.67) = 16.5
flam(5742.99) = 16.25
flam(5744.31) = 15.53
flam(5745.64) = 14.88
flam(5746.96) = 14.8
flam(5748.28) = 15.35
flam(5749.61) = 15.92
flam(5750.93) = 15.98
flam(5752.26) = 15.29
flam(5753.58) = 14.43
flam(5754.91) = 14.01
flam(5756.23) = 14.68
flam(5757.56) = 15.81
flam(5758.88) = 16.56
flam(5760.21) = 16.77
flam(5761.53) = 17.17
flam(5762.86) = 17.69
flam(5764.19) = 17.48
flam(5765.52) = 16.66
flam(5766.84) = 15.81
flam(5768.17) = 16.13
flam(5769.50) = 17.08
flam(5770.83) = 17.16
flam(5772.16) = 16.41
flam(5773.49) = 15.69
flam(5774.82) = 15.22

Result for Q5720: 1.0 angstrom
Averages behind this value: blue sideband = 15.8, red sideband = 16.4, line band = 15.5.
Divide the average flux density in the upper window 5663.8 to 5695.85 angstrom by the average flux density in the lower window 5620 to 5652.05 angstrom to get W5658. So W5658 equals 1.0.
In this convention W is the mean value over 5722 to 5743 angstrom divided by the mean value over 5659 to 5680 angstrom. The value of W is 1.0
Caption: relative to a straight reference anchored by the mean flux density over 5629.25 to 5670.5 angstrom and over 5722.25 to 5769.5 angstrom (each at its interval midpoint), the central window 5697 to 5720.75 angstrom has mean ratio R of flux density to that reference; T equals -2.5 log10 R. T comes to 0.055 mag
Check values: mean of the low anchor 16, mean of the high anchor 16.1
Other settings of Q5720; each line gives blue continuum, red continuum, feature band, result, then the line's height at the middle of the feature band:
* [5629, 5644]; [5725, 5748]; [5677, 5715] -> 1.5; 16.1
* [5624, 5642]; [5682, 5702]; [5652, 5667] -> 0.3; 15.8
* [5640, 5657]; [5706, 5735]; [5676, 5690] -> 0.3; 16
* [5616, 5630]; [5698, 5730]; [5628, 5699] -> -2.3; 15.6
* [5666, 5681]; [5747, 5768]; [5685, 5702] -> 0.6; 16.6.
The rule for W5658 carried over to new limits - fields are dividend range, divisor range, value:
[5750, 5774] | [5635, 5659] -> 1.01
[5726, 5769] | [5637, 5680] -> 0.99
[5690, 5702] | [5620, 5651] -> 1.02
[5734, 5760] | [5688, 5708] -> 0.99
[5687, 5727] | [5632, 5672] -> 0.97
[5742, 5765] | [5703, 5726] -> 1.03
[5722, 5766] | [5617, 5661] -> 1.02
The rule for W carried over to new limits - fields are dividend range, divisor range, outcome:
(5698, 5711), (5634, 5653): 0.93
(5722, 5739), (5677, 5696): 1.05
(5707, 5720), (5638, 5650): 0.91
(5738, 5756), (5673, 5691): 0.97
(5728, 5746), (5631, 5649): 1.02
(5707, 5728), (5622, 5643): 0.97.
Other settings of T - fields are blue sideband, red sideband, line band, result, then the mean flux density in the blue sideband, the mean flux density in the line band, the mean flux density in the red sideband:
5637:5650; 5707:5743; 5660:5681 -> -0.023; 16.2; 16.5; 15.9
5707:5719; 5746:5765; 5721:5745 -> -0.075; 14.8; 16.4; 15.8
